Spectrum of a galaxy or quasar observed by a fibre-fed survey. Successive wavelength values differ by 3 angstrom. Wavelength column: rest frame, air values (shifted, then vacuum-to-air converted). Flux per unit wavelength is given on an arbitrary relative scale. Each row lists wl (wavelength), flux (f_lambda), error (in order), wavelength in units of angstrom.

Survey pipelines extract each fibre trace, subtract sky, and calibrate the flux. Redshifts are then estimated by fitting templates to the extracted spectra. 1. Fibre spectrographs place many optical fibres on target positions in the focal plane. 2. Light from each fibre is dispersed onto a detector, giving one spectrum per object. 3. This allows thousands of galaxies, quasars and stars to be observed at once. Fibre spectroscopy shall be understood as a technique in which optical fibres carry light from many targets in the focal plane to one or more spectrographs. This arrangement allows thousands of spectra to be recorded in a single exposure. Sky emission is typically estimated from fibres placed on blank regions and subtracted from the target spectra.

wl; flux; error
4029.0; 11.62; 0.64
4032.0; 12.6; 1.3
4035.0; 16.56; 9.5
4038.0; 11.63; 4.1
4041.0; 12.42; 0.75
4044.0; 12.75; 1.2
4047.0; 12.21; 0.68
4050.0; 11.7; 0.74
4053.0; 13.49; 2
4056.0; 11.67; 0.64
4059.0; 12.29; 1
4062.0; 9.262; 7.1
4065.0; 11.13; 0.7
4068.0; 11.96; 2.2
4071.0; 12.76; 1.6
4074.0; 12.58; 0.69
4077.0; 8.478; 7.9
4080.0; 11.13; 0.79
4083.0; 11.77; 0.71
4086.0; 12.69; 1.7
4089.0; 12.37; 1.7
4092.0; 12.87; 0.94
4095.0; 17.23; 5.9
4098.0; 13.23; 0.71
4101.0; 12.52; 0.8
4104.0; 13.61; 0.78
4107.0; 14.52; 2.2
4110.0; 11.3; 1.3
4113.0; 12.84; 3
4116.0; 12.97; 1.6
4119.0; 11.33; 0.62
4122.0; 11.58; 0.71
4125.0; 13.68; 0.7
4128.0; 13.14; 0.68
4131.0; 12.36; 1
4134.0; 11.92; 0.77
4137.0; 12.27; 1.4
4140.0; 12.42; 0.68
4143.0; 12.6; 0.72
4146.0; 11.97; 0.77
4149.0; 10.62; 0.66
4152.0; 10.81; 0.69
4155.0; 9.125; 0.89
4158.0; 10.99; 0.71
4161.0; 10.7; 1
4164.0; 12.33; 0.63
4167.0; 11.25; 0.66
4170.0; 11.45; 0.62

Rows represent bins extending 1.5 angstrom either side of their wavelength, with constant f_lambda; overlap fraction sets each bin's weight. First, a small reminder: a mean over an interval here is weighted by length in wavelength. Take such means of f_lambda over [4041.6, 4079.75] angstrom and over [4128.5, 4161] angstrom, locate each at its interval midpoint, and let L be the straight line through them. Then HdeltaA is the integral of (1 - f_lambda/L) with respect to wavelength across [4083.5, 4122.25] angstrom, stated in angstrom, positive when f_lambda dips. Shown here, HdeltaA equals -4.72 angstrom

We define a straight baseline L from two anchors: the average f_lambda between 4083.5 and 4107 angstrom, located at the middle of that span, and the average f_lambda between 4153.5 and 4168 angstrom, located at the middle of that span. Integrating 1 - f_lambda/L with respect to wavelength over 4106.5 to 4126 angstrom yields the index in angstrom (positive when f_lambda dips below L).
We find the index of 0.3 angstrom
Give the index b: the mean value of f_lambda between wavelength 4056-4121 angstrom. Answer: 12.3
